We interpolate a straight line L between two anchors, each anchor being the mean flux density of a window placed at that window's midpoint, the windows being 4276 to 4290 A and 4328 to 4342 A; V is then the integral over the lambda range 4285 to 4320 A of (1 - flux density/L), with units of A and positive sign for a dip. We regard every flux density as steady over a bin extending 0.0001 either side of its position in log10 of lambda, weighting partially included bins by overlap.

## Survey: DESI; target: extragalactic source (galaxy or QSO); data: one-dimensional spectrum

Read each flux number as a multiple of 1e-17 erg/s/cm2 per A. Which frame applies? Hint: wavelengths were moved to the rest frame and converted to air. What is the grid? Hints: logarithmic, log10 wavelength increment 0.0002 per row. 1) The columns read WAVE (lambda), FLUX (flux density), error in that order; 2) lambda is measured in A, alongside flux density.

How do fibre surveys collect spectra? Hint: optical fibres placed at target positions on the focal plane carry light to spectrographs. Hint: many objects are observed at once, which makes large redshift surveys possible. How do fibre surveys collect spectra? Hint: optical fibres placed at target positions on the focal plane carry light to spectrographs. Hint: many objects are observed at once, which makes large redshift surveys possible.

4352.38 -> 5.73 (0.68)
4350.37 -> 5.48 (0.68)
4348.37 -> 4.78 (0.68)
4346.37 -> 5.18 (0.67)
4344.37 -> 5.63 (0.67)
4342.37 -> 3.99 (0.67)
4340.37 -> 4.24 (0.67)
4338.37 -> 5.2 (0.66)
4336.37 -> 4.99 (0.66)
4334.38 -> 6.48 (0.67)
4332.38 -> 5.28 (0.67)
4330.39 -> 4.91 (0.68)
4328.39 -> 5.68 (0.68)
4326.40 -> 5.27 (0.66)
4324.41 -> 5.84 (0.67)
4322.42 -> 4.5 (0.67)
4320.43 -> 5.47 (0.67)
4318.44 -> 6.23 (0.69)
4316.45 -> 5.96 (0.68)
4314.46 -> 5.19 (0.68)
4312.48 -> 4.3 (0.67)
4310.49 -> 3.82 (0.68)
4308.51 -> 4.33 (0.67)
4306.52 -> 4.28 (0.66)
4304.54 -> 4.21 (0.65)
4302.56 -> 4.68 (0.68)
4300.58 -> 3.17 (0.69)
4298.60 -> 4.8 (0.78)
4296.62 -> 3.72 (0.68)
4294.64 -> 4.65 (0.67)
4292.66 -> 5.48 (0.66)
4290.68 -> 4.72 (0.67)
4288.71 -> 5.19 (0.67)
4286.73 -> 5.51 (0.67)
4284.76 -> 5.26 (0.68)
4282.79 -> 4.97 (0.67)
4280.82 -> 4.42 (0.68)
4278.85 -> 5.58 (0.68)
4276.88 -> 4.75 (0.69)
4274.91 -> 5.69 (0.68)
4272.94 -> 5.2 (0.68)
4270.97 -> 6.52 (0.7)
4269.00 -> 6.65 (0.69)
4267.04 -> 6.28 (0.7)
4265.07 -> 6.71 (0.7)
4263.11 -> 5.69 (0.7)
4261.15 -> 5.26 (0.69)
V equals 2.6 A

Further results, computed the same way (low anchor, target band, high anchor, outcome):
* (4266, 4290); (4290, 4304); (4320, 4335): 2.6 A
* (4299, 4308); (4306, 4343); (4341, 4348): -4.5 A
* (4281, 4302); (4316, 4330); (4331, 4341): -1.1 A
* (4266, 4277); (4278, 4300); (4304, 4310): 0.9 A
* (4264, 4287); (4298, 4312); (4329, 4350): 3.2 A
